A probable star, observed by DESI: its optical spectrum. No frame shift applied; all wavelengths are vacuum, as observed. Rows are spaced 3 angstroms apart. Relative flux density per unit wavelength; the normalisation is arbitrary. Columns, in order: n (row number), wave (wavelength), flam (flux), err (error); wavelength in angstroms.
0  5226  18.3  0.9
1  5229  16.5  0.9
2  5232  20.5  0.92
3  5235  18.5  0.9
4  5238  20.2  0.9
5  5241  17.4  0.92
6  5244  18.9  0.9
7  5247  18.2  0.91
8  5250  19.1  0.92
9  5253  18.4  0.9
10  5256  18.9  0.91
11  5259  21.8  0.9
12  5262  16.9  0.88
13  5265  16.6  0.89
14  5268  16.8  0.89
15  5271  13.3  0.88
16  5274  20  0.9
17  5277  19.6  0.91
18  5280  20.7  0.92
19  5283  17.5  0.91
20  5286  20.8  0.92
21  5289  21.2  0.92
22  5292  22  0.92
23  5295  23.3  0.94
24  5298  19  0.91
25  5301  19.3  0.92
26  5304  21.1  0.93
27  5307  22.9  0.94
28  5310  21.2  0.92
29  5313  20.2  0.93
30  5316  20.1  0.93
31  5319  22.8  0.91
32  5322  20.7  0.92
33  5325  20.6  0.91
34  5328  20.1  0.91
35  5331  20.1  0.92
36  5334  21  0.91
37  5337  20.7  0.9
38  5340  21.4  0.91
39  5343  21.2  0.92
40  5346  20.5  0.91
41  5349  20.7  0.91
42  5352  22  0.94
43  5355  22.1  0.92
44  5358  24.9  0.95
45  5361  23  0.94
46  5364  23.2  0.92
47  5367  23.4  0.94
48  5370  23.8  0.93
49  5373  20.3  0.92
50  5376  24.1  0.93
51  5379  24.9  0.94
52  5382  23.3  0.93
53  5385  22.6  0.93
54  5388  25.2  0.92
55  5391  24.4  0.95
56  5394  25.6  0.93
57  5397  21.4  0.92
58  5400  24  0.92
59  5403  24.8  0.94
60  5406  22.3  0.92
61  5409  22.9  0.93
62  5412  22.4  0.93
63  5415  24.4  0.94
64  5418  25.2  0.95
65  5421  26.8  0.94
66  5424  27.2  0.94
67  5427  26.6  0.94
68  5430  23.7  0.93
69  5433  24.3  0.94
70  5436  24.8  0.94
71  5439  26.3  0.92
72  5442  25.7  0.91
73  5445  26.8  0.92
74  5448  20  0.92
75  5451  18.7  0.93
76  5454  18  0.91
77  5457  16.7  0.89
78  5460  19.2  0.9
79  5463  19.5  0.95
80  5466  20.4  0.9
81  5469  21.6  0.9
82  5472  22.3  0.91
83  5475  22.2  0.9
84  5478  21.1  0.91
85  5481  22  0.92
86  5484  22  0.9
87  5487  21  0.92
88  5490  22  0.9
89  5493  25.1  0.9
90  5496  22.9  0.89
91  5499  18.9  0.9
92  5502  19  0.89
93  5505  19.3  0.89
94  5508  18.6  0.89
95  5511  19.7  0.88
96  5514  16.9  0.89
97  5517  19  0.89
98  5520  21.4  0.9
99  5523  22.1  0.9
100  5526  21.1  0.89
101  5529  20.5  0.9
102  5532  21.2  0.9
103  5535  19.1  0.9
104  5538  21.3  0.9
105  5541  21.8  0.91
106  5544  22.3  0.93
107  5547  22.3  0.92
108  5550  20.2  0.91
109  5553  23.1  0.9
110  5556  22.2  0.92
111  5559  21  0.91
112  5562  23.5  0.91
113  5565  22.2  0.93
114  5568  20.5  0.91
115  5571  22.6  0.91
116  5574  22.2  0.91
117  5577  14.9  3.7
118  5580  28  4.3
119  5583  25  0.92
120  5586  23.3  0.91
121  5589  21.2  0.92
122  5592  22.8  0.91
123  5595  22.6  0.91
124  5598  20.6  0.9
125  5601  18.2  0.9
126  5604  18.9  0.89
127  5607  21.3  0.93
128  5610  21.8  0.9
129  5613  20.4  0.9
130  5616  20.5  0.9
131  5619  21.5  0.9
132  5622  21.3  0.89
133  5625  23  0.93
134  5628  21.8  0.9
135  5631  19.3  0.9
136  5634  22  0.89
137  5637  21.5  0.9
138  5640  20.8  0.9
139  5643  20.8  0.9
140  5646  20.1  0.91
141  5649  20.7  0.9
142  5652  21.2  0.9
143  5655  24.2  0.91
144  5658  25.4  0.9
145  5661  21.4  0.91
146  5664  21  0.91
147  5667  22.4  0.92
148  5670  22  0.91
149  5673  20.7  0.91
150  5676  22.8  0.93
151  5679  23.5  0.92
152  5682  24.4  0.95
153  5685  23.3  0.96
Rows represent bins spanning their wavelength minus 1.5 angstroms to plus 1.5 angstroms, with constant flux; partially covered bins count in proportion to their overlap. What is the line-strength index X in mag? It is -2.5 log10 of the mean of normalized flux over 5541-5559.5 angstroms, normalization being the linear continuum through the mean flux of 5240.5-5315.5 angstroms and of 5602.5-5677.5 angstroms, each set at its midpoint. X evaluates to -0.05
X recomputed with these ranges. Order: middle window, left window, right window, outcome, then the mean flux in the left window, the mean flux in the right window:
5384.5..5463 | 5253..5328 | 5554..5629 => -0.14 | 19.9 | 21.7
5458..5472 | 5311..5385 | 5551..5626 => 0.08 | 21.9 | 21.7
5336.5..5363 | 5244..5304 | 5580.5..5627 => -0.11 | 19.2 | 21.6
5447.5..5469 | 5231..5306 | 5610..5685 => 0.08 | 19.2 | 21.8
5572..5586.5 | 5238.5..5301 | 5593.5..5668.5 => -0.08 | 19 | 21.3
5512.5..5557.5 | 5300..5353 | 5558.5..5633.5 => 0.02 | 20.9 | 21.5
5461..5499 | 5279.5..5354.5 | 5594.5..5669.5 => -0.03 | 20.9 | 21.3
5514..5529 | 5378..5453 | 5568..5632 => 0.11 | 24.1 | 21.5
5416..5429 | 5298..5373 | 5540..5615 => -0.21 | 21.5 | 21.7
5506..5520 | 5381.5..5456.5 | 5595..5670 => 0.20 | 23.8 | 21.3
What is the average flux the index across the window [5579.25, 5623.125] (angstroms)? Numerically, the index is 21.7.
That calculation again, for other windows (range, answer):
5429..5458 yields 22.6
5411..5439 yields 25.2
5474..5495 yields 22.2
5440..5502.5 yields 21.3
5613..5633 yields 21.2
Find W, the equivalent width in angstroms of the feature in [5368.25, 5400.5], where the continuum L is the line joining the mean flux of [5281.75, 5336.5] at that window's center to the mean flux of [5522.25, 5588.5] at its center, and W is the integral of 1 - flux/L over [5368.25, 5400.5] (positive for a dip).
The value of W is -3.8 angstroms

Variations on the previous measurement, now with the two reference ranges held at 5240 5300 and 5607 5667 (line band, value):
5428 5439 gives -2.5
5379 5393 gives -3.0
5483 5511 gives -0.4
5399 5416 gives -2.9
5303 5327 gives -2.3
